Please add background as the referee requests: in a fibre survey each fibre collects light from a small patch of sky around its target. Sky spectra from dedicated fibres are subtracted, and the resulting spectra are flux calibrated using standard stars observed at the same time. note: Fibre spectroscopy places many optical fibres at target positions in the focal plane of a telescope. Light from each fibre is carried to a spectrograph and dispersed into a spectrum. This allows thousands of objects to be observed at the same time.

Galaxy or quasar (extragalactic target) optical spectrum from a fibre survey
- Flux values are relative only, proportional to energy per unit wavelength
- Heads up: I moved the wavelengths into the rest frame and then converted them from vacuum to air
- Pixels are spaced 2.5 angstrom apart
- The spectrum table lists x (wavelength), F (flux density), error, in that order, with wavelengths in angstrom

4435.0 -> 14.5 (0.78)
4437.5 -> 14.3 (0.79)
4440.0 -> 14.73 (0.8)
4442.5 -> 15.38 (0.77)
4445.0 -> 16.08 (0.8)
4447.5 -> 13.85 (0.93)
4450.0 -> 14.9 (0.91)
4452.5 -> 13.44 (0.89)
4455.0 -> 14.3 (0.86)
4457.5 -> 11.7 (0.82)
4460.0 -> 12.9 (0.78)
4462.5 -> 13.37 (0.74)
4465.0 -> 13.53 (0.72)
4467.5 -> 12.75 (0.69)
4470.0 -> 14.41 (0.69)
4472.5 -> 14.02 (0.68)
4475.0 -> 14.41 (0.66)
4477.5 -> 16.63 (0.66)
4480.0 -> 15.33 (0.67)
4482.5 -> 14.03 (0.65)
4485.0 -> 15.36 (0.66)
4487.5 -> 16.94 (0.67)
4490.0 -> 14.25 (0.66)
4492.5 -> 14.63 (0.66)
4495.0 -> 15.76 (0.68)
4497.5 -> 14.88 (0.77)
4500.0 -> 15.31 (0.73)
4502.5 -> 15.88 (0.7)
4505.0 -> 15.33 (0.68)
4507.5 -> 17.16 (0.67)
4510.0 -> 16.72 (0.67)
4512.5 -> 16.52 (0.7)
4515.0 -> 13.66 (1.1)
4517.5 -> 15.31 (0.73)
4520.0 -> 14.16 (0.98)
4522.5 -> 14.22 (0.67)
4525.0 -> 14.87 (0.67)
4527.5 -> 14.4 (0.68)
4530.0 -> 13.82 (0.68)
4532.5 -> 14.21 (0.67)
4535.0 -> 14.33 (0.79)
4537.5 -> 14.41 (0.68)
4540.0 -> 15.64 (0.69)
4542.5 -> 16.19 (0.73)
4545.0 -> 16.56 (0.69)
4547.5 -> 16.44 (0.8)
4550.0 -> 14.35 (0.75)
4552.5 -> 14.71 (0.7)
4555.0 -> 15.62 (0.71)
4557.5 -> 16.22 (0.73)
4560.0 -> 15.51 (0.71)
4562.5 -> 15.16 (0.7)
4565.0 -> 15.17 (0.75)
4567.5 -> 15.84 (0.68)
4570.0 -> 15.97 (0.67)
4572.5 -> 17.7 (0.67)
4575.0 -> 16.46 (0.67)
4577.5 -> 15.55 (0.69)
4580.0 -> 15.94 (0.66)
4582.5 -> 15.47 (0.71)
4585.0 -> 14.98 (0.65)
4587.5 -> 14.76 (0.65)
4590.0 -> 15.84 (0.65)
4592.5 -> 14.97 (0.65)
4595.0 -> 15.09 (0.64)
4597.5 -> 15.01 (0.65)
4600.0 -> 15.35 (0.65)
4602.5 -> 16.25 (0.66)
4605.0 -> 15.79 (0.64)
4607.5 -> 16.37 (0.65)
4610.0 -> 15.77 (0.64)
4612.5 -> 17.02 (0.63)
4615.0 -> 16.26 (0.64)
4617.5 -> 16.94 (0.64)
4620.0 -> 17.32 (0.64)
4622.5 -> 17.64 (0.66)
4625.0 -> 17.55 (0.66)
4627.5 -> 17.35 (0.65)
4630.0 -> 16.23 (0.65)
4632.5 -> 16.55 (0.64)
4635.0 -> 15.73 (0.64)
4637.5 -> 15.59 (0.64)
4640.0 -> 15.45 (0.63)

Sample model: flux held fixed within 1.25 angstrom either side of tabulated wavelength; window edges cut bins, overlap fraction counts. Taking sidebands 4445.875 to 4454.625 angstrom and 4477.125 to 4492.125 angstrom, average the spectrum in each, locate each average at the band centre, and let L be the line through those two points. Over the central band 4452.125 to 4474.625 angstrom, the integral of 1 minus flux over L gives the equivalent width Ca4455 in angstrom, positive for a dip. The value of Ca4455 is 1.8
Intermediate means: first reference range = 14.2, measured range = 13.4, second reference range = 15.3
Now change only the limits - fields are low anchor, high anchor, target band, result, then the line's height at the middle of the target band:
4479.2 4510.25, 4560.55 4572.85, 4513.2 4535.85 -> 1.8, 15.6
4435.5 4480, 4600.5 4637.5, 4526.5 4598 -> 1.5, 15.7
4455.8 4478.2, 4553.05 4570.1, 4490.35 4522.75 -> -2.0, 14.5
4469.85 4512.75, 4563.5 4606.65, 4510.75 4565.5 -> 1.6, 15.5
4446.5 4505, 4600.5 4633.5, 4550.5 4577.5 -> 0.1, 15.8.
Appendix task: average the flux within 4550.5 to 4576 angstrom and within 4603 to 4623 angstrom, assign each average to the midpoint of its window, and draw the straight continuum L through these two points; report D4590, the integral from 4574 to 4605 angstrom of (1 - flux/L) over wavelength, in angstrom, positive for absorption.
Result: 1.4 angstrom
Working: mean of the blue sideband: 15.8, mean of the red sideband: 16.6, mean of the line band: 15.5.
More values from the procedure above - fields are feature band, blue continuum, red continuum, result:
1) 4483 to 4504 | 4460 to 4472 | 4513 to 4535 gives -2.1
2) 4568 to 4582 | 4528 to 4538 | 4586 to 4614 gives -1.1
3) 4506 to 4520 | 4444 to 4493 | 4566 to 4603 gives -0.8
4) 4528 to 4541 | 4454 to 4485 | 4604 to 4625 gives 0.6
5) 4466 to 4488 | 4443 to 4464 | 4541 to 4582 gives -0.8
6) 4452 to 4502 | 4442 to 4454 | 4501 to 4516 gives 2.8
